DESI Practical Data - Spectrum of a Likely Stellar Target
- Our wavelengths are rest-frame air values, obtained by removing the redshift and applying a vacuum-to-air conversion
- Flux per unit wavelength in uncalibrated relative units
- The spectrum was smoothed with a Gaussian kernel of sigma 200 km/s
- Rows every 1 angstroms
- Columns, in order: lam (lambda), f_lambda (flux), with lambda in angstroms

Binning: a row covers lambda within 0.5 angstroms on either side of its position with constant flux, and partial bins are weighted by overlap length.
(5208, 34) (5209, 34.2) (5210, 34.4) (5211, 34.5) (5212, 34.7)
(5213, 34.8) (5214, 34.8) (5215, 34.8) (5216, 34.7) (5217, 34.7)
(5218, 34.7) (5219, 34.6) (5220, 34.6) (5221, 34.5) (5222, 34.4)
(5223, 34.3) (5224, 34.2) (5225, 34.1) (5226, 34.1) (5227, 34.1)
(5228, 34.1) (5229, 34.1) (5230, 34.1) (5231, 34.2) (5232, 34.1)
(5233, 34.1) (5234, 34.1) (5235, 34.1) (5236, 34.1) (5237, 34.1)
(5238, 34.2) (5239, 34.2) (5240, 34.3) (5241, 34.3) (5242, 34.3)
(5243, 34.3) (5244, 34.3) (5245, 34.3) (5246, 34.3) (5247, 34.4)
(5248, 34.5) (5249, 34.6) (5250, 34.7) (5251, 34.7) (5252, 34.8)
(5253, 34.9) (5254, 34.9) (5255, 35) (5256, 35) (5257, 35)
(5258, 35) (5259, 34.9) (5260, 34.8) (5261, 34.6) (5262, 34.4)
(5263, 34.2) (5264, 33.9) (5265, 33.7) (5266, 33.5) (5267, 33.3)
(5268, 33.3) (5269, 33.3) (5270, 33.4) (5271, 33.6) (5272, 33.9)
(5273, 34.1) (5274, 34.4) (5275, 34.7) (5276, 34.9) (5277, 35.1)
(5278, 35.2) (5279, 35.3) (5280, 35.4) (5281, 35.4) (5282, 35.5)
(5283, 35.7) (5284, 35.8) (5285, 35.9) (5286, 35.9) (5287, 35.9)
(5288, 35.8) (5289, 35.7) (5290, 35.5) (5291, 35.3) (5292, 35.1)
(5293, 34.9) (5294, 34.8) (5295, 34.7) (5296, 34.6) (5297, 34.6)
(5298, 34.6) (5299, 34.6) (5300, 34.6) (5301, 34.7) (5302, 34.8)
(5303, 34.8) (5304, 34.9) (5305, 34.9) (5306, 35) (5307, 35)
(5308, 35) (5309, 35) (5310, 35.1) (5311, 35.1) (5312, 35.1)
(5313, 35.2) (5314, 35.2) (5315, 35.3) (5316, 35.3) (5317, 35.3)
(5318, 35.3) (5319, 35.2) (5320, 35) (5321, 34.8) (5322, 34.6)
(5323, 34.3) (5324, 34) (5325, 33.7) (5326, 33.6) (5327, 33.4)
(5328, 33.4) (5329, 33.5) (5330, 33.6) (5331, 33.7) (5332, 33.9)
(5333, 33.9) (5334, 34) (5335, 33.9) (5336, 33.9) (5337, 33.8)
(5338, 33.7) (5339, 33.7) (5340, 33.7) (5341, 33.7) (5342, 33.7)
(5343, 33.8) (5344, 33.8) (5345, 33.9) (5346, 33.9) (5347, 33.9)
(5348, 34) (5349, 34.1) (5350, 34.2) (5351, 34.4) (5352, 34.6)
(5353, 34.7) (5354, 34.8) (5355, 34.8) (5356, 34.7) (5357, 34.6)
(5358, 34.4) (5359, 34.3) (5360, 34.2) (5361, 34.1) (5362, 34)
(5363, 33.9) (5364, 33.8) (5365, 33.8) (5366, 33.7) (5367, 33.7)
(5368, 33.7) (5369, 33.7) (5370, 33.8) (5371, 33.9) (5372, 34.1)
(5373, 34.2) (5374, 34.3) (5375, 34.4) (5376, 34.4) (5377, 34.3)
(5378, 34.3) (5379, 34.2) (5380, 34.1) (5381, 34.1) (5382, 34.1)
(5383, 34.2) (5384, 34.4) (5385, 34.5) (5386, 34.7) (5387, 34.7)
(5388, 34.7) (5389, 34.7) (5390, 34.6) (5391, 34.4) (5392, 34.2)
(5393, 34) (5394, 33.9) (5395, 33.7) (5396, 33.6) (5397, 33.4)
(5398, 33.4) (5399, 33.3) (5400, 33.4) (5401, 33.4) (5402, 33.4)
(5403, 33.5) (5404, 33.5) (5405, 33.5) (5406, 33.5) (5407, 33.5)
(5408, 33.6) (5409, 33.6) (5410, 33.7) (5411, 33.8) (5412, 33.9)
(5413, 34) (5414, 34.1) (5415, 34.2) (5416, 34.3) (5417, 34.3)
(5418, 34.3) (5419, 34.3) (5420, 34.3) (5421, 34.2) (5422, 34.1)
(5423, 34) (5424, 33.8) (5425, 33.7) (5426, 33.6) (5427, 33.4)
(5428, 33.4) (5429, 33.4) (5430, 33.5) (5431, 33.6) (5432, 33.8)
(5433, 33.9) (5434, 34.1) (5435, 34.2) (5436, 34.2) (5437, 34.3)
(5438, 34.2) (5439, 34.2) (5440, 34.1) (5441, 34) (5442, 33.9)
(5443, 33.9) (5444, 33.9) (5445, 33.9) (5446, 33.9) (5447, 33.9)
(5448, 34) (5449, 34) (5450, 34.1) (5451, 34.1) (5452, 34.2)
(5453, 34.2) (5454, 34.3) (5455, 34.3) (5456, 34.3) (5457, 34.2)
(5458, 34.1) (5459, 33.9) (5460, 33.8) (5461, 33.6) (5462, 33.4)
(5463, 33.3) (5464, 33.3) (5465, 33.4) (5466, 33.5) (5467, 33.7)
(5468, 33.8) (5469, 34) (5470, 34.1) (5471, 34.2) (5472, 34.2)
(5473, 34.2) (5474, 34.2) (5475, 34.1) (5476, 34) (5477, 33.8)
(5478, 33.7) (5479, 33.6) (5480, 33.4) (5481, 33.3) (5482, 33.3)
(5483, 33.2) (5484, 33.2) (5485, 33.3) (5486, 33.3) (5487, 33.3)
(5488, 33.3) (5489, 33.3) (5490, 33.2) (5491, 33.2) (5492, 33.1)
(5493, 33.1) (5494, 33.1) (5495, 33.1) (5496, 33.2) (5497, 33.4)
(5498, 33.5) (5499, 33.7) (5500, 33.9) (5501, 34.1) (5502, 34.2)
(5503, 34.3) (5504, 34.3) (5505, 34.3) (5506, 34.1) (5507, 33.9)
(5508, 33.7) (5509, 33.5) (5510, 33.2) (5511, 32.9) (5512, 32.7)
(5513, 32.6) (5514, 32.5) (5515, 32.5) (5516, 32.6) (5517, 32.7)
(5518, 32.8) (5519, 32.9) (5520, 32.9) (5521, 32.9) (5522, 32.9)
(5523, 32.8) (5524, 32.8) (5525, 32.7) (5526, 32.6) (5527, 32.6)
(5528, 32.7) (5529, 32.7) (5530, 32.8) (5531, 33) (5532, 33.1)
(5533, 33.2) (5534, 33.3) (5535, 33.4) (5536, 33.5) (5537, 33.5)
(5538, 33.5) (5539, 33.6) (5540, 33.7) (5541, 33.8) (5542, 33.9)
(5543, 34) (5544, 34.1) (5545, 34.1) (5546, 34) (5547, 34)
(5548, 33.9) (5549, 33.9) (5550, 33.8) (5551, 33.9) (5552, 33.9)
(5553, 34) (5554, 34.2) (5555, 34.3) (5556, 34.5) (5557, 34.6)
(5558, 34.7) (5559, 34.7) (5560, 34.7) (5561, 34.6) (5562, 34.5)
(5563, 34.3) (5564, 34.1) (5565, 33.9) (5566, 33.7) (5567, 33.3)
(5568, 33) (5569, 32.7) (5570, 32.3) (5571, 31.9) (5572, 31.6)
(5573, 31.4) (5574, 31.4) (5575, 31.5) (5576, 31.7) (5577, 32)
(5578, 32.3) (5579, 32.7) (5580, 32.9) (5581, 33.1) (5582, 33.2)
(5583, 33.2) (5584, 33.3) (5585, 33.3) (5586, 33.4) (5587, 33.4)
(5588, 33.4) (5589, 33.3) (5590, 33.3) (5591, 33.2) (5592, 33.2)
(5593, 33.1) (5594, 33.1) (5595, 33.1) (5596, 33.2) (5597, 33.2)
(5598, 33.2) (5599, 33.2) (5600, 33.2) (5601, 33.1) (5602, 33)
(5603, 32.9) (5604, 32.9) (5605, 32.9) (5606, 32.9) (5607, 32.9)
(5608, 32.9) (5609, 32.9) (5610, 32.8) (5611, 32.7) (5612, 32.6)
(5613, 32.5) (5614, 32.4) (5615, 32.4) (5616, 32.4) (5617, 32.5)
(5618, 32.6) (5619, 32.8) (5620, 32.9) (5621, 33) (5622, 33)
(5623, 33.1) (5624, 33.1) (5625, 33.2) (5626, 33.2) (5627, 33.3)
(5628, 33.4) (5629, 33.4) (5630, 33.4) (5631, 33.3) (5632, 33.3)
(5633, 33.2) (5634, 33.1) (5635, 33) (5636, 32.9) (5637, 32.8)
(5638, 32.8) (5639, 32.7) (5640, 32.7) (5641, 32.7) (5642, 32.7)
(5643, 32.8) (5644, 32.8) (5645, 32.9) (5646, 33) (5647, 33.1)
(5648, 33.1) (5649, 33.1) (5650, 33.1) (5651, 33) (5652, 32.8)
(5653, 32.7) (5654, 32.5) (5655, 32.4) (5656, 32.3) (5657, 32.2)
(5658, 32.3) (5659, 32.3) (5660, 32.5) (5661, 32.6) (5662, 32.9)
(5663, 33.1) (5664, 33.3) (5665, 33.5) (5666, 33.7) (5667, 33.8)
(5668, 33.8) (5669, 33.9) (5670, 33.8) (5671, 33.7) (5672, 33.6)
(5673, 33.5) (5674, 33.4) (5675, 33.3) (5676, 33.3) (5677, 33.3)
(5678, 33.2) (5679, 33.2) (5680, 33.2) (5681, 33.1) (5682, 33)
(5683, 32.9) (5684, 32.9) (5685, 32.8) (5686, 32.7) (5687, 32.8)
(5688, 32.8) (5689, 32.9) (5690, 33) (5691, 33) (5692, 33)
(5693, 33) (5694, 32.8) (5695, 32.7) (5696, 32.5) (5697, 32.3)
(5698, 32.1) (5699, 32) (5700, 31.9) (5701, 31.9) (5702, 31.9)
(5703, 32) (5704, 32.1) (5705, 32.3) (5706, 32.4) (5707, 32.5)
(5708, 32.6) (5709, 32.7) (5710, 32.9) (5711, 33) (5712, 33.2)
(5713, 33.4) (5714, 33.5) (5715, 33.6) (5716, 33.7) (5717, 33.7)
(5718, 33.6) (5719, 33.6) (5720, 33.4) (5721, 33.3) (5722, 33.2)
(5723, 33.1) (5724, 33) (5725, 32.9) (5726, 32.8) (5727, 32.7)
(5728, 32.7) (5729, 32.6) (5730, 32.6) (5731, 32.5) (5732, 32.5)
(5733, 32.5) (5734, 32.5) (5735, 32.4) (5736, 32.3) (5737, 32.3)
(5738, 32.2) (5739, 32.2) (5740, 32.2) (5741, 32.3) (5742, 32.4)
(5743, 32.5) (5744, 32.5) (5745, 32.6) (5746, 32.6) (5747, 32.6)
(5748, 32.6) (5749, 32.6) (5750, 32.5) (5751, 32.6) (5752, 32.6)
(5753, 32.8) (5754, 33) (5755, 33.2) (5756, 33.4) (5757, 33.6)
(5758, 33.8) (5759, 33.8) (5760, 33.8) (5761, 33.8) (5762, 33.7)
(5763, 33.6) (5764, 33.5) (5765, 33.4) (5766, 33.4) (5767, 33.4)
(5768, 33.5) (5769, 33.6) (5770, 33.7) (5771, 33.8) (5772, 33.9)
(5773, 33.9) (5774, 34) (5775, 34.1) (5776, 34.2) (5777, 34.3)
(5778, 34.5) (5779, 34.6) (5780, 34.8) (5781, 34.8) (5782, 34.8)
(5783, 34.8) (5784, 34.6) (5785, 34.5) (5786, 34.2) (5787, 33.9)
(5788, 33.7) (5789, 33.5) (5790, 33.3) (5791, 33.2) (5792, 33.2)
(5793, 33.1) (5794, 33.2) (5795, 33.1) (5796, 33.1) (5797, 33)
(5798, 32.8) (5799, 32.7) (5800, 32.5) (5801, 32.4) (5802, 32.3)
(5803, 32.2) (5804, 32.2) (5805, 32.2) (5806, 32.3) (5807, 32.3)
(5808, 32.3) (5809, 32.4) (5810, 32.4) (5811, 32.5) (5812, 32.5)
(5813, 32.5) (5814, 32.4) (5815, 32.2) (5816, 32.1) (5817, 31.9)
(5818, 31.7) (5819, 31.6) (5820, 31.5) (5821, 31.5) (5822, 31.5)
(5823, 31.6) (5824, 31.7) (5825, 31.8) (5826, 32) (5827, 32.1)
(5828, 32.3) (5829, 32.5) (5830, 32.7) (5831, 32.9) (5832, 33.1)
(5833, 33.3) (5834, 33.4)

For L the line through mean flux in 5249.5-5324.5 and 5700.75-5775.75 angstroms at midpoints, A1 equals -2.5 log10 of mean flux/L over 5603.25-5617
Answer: 0.03 mag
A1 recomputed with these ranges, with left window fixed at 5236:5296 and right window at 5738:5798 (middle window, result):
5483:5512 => 0.02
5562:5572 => 0.02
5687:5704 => 0.04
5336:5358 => 0.01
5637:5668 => 0.03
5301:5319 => -0.02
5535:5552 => 0.01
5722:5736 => 0.03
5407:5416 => 0.01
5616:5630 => 0.02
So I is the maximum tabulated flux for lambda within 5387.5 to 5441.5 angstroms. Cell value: 34.7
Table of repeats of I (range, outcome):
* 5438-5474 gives 34.3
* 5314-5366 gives 35.3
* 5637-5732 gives 33.9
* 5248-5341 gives 35.9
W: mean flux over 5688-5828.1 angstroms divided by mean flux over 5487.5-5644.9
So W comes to 1.0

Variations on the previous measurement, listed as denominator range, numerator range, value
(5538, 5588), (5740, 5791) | 1.00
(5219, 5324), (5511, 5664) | 0.95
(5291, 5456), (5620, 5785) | 0.97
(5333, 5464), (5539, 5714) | 0.97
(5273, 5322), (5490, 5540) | 0.95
